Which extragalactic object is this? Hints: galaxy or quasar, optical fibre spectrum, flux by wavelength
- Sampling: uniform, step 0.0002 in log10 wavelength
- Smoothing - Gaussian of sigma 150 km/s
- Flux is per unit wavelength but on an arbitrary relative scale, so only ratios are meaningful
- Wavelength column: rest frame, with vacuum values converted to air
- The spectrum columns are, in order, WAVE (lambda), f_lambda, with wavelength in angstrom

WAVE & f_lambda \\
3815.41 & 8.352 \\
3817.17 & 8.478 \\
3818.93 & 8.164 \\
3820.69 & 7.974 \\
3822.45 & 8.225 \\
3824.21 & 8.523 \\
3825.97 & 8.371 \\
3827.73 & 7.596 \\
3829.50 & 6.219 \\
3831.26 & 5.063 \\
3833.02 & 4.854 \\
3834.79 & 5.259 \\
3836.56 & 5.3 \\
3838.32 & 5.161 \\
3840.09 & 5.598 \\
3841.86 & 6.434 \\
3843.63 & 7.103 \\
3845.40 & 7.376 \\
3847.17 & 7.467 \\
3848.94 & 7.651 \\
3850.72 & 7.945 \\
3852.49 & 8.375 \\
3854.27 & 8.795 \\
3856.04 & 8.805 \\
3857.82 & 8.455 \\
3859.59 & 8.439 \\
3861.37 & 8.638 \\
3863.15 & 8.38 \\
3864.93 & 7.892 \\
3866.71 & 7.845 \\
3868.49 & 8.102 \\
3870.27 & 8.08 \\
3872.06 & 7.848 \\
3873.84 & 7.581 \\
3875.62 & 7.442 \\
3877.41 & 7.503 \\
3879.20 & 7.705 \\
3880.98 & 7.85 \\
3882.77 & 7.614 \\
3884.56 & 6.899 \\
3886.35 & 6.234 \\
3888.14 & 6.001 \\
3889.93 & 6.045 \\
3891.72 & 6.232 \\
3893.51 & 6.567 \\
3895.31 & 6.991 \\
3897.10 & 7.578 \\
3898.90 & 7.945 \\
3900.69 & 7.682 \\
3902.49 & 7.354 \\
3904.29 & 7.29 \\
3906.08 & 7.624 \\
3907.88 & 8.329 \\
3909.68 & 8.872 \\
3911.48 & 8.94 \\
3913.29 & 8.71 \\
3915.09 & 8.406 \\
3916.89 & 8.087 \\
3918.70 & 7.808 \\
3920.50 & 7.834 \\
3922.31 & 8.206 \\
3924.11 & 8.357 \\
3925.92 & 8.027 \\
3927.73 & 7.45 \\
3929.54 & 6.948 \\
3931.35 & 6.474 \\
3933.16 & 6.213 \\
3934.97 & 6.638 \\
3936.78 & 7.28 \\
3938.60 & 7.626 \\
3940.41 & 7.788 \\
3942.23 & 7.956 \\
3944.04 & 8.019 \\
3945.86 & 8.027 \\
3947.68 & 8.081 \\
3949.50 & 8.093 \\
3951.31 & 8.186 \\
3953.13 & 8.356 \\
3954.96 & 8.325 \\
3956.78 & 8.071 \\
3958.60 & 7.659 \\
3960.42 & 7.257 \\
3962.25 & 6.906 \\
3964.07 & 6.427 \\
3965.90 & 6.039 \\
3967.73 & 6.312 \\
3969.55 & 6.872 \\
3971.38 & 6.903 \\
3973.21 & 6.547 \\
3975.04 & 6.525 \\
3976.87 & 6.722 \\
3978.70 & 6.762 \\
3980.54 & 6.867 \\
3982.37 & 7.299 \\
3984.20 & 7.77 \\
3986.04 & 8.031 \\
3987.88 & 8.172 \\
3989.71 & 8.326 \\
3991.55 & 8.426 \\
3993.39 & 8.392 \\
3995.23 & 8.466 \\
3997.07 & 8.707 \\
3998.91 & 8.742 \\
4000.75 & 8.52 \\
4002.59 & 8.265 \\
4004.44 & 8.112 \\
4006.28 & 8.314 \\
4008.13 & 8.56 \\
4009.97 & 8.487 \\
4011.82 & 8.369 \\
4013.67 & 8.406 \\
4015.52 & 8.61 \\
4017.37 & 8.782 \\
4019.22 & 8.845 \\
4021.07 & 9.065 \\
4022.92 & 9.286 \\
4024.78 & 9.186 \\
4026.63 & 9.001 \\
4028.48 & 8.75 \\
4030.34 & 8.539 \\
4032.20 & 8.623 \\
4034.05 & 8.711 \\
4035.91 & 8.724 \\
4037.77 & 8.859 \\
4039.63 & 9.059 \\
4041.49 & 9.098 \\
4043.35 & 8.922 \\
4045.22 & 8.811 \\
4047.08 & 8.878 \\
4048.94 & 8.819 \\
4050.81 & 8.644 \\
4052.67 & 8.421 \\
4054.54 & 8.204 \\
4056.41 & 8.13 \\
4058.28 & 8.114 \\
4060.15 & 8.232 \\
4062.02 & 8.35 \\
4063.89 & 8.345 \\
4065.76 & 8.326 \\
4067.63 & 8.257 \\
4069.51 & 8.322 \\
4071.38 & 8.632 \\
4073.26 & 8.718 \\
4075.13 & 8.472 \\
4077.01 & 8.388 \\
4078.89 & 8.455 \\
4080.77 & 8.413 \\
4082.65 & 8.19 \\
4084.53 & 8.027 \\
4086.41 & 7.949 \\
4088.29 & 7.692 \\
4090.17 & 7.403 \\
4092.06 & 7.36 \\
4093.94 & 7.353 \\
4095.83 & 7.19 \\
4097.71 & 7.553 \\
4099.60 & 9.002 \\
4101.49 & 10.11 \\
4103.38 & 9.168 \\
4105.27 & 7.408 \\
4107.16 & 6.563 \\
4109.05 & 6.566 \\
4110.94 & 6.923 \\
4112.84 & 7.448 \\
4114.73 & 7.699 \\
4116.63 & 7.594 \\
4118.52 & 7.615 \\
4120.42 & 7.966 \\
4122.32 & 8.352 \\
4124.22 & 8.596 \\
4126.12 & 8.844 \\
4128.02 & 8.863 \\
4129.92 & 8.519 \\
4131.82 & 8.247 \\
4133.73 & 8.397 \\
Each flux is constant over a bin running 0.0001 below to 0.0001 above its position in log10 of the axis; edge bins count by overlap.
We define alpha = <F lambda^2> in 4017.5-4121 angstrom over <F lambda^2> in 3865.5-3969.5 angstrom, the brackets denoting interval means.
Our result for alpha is 1.19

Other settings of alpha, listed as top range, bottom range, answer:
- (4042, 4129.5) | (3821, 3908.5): 1.25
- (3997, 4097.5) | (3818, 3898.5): 1.27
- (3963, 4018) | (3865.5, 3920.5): 1.08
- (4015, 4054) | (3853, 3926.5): 1.22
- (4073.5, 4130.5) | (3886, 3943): 1.17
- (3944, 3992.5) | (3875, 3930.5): 1.02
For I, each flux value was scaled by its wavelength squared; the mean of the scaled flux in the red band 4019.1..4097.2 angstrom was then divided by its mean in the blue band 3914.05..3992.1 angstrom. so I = 1.19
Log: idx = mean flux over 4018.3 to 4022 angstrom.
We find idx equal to 8.96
